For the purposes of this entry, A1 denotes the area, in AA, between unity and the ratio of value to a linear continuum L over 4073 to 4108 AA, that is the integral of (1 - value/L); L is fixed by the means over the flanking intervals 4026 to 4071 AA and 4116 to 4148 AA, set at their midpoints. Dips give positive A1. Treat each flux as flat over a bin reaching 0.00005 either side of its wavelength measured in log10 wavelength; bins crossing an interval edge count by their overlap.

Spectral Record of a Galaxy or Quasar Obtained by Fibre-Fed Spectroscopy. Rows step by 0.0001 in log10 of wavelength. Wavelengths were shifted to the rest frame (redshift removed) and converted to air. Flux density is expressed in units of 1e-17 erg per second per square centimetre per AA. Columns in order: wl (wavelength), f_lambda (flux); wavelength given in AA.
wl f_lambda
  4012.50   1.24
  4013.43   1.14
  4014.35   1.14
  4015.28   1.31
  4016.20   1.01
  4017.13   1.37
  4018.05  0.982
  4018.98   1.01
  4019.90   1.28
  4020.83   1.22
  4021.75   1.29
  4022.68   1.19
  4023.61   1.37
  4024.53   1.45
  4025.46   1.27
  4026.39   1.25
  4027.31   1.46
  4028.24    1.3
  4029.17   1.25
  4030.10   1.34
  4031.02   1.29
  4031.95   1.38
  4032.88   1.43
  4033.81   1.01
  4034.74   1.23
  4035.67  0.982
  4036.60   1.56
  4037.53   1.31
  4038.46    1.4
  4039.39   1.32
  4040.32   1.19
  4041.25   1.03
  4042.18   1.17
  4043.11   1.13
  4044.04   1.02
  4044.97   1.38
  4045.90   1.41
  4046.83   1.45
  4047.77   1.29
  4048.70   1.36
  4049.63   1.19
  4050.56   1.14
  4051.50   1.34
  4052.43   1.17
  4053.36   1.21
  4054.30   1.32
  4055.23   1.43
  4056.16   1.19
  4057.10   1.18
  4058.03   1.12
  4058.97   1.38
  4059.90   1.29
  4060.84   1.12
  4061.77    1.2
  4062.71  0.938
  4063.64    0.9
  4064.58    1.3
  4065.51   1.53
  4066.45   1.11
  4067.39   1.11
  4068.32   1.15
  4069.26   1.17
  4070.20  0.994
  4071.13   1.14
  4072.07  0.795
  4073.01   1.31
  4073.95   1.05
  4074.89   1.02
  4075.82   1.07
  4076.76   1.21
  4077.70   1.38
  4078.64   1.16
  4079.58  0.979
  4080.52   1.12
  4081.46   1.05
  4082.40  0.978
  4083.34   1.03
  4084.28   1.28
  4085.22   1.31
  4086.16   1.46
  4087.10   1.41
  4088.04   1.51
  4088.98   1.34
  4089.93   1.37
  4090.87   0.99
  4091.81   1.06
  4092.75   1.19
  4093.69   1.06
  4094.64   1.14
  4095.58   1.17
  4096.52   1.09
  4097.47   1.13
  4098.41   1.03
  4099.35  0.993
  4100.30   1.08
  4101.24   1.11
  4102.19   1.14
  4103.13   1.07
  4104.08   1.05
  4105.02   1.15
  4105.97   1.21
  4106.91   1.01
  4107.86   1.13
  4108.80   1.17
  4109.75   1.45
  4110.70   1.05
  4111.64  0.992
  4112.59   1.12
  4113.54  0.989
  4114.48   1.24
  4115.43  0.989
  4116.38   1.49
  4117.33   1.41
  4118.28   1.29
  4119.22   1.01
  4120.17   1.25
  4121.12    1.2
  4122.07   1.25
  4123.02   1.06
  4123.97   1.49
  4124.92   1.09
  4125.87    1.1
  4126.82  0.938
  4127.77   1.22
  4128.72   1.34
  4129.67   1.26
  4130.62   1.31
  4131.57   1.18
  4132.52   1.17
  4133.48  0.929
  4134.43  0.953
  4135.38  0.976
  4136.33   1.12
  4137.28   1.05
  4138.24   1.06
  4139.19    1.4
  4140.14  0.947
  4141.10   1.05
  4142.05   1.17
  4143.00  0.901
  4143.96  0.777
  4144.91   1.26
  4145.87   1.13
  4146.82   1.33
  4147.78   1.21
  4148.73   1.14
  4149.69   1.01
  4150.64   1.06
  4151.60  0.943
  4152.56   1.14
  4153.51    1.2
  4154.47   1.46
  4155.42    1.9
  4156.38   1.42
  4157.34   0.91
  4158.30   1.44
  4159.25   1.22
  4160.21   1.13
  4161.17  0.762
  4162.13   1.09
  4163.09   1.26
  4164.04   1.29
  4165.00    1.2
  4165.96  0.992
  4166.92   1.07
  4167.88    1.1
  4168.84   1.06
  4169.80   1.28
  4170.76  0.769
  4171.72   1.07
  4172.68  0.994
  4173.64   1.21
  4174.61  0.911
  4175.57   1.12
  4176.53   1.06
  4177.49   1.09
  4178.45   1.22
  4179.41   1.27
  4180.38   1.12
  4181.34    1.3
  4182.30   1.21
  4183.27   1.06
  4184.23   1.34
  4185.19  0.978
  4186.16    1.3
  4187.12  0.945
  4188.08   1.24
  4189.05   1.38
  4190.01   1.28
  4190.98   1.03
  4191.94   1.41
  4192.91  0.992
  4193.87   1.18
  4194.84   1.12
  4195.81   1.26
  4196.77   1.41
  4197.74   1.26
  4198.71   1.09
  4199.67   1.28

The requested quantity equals 1.29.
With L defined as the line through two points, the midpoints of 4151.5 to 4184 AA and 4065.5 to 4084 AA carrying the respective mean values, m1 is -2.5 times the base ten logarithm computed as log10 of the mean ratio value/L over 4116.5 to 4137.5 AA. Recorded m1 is -0.032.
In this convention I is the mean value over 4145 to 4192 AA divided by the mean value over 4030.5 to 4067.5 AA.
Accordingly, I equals 0.9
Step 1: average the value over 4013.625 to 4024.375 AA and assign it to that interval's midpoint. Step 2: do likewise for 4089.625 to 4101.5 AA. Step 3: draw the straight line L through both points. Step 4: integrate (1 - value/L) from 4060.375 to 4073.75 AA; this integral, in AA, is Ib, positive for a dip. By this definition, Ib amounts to 0.2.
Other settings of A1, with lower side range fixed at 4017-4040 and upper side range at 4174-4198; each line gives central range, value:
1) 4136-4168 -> 1.3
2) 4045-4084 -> 2.3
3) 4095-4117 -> 1.8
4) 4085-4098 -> 0.1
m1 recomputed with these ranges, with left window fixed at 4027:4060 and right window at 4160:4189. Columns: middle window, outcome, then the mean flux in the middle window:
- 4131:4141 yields 0.08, 1.08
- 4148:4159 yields -0.09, 1.24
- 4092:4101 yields 0.10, 1.1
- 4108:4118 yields 0.00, 1.19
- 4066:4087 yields 0.09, 1.14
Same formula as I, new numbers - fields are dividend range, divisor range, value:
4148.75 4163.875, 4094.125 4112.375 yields 1.07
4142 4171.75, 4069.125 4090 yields 0.98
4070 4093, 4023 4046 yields 0.92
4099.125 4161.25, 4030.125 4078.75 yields 0.95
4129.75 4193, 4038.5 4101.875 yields 0.97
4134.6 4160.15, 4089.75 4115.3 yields 1.04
